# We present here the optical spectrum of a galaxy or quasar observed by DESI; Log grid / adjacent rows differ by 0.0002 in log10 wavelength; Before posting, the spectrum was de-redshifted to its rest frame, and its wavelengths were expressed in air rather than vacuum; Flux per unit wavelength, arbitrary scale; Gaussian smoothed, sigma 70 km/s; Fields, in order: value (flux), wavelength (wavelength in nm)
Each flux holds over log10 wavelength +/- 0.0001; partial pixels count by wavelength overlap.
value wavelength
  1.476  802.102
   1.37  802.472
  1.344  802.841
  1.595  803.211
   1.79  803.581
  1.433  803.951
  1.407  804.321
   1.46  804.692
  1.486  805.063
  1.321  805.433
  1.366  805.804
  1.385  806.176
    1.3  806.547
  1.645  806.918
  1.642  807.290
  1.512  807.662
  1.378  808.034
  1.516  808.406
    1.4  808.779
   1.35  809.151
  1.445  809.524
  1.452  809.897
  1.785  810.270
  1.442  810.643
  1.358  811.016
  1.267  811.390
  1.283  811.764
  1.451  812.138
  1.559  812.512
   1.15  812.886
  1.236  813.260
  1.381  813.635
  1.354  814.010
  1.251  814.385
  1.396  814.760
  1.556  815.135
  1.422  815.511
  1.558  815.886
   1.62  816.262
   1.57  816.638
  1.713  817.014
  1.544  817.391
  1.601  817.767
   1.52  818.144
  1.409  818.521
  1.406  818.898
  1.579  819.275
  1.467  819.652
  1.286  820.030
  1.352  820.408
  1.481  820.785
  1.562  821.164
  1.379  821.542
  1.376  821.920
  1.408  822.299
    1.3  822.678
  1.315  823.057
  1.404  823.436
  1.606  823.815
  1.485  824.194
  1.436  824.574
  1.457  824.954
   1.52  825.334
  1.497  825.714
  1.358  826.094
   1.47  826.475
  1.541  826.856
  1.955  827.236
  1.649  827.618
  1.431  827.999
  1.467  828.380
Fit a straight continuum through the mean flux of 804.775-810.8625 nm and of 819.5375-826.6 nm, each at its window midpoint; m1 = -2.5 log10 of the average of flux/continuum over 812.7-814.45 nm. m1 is 0.14 mag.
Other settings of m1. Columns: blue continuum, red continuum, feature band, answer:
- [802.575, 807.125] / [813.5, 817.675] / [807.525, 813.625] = 0.05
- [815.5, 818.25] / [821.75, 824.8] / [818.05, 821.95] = 0.05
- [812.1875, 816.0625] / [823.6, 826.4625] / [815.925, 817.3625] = -0.15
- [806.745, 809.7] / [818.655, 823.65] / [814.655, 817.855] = -0.09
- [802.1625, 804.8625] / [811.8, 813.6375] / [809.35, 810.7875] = -0.11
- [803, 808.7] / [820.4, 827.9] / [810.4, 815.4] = 0.09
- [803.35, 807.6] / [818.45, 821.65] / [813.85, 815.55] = 0.04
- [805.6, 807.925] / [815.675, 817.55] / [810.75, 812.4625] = 0.13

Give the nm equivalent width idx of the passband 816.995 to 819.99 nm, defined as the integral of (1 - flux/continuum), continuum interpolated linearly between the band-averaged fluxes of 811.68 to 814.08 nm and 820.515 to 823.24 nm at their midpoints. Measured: -0.27 nm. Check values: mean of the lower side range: 1.35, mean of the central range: 1.51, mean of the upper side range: 1.4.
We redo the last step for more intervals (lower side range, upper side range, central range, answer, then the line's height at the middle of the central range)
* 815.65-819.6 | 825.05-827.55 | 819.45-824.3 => 0.43 nm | 1.55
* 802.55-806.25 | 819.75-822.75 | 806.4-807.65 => -0.07 nm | 1.45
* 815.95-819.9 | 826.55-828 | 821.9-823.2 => 0.20 nm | 1.6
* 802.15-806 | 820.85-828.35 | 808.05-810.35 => -0.01 nm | 1.46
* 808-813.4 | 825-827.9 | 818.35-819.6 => 0.02 nm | 1.49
